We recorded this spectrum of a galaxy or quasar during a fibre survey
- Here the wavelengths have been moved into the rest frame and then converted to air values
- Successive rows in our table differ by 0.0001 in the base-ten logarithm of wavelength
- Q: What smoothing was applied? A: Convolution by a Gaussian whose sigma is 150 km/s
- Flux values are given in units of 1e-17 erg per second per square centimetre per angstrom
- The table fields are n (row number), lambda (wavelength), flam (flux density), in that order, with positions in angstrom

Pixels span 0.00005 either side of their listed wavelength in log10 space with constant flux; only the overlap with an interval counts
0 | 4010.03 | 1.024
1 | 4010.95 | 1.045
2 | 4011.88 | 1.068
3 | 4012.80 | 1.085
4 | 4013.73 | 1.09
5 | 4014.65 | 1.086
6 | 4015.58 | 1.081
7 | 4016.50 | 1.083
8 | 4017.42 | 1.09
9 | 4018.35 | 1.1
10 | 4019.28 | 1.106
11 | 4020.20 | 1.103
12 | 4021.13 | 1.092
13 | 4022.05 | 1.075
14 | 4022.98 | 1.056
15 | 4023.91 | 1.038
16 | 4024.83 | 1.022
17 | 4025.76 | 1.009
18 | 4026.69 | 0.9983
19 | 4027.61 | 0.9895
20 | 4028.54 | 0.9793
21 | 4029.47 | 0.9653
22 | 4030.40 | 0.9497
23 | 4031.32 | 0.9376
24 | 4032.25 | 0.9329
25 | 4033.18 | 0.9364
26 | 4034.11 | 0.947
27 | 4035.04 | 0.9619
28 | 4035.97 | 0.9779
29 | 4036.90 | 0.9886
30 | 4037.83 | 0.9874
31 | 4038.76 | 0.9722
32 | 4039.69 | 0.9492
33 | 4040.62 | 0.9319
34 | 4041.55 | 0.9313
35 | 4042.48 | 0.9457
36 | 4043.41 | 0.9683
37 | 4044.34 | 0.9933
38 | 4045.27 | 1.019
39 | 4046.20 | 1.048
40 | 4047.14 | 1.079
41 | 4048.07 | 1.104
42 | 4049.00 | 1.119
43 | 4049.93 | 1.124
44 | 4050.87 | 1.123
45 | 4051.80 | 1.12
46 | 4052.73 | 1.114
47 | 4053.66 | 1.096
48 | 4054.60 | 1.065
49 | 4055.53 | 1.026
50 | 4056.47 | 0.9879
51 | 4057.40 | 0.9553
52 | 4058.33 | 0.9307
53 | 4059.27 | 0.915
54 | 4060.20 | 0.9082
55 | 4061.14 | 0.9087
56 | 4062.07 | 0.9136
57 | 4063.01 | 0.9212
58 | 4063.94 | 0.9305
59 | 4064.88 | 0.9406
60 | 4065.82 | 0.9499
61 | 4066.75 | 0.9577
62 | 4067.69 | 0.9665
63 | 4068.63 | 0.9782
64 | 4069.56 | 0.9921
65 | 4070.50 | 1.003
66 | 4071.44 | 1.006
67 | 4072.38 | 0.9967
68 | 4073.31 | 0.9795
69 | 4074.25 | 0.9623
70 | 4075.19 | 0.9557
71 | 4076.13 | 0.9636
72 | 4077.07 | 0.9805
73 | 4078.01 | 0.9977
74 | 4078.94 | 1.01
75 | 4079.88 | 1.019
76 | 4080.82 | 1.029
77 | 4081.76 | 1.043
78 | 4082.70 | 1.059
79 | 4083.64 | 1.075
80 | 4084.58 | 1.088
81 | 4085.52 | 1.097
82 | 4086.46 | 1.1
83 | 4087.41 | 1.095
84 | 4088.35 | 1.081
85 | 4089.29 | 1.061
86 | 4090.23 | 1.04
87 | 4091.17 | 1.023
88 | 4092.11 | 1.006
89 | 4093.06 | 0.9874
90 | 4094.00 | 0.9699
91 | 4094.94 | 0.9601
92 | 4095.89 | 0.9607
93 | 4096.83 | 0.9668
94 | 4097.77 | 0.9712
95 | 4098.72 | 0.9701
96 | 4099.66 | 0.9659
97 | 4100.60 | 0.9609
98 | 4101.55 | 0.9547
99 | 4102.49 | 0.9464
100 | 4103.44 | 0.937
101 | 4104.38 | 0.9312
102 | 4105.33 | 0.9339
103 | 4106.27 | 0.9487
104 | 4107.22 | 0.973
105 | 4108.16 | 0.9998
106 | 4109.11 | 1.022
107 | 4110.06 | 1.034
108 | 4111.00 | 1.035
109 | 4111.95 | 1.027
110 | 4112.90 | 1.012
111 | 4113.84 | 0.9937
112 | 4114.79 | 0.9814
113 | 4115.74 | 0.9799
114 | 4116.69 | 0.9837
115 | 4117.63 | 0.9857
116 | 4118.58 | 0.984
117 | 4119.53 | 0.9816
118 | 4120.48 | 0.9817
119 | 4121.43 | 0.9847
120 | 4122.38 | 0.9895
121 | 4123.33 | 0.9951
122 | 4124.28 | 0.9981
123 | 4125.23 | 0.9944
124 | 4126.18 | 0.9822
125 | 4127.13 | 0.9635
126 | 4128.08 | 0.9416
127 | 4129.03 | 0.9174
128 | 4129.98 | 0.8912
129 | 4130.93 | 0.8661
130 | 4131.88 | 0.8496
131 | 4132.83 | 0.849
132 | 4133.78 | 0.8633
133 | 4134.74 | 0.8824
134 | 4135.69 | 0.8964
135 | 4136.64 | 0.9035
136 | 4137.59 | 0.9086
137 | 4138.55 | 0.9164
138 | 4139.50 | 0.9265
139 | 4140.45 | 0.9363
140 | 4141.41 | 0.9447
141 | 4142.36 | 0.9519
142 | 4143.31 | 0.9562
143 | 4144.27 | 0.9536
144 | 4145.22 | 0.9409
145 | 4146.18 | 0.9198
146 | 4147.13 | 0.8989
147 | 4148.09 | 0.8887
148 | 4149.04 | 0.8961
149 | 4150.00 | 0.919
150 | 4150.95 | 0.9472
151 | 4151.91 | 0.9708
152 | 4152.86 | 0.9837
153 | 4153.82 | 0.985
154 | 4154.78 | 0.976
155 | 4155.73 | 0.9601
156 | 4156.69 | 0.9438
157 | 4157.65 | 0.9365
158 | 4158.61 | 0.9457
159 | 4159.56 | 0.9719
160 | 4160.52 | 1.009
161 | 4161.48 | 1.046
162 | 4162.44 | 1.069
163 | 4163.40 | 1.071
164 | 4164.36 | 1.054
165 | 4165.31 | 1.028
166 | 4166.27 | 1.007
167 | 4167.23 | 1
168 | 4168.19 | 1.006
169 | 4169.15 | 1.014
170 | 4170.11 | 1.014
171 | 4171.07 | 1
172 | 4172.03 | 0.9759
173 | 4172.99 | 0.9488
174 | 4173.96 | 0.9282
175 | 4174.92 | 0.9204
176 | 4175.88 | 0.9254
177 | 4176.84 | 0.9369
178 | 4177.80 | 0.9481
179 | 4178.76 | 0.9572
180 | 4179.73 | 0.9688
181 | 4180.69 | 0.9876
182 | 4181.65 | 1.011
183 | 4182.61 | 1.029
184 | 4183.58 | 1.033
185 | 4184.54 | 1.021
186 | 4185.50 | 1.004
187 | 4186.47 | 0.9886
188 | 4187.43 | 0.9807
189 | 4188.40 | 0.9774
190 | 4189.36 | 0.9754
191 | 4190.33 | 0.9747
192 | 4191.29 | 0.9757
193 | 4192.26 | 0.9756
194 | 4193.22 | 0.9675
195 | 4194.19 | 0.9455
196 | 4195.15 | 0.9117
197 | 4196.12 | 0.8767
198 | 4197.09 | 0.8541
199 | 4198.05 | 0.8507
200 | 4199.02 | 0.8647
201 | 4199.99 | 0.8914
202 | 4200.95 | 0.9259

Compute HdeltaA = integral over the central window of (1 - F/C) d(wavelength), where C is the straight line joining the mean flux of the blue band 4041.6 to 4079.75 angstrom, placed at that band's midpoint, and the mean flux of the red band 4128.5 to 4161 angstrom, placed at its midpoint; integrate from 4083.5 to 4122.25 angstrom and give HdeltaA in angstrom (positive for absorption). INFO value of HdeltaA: -1.5 angstrom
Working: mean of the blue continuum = 0.998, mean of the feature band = 0.999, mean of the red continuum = 0.927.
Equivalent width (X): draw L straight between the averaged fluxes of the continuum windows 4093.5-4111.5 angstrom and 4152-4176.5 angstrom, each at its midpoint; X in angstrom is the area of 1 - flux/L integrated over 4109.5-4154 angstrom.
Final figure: 1.4 angstrom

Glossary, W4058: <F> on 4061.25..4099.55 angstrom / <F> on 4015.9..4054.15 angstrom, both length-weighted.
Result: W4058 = 1.0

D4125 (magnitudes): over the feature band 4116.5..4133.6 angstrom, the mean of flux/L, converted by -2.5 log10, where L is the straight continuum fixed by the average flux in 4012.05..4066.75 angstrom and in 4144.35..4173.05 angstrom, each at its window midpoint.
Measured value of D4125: 0.04 mag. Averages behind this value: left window 1.01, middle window 0.95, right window 0.978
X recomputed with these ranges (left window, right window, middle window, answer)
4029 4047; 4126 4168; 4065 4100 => -1.74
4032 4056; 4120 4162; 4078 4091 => -0.95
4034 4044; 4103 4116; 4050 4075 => -0.48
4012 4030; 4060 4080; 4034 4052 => -0.01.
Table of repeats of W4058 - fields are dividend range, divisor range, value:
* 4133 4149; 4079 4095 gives 0.88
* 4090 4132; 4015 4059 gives 0.95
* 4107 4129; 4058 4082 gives 1.02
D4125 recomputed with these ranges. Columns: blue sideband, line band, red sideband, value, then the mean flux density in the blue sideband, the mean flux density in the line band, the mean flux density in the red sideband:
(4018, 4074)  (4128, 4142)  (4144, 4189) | 0.097 mag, 1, 0.899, 0.977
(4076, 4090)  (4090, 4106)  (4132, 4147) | 0.049 mag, 1.05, 0.968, 0.915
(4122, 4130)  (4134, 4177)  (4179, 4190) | 0.025 mag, 0.968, 0.96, 0.996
